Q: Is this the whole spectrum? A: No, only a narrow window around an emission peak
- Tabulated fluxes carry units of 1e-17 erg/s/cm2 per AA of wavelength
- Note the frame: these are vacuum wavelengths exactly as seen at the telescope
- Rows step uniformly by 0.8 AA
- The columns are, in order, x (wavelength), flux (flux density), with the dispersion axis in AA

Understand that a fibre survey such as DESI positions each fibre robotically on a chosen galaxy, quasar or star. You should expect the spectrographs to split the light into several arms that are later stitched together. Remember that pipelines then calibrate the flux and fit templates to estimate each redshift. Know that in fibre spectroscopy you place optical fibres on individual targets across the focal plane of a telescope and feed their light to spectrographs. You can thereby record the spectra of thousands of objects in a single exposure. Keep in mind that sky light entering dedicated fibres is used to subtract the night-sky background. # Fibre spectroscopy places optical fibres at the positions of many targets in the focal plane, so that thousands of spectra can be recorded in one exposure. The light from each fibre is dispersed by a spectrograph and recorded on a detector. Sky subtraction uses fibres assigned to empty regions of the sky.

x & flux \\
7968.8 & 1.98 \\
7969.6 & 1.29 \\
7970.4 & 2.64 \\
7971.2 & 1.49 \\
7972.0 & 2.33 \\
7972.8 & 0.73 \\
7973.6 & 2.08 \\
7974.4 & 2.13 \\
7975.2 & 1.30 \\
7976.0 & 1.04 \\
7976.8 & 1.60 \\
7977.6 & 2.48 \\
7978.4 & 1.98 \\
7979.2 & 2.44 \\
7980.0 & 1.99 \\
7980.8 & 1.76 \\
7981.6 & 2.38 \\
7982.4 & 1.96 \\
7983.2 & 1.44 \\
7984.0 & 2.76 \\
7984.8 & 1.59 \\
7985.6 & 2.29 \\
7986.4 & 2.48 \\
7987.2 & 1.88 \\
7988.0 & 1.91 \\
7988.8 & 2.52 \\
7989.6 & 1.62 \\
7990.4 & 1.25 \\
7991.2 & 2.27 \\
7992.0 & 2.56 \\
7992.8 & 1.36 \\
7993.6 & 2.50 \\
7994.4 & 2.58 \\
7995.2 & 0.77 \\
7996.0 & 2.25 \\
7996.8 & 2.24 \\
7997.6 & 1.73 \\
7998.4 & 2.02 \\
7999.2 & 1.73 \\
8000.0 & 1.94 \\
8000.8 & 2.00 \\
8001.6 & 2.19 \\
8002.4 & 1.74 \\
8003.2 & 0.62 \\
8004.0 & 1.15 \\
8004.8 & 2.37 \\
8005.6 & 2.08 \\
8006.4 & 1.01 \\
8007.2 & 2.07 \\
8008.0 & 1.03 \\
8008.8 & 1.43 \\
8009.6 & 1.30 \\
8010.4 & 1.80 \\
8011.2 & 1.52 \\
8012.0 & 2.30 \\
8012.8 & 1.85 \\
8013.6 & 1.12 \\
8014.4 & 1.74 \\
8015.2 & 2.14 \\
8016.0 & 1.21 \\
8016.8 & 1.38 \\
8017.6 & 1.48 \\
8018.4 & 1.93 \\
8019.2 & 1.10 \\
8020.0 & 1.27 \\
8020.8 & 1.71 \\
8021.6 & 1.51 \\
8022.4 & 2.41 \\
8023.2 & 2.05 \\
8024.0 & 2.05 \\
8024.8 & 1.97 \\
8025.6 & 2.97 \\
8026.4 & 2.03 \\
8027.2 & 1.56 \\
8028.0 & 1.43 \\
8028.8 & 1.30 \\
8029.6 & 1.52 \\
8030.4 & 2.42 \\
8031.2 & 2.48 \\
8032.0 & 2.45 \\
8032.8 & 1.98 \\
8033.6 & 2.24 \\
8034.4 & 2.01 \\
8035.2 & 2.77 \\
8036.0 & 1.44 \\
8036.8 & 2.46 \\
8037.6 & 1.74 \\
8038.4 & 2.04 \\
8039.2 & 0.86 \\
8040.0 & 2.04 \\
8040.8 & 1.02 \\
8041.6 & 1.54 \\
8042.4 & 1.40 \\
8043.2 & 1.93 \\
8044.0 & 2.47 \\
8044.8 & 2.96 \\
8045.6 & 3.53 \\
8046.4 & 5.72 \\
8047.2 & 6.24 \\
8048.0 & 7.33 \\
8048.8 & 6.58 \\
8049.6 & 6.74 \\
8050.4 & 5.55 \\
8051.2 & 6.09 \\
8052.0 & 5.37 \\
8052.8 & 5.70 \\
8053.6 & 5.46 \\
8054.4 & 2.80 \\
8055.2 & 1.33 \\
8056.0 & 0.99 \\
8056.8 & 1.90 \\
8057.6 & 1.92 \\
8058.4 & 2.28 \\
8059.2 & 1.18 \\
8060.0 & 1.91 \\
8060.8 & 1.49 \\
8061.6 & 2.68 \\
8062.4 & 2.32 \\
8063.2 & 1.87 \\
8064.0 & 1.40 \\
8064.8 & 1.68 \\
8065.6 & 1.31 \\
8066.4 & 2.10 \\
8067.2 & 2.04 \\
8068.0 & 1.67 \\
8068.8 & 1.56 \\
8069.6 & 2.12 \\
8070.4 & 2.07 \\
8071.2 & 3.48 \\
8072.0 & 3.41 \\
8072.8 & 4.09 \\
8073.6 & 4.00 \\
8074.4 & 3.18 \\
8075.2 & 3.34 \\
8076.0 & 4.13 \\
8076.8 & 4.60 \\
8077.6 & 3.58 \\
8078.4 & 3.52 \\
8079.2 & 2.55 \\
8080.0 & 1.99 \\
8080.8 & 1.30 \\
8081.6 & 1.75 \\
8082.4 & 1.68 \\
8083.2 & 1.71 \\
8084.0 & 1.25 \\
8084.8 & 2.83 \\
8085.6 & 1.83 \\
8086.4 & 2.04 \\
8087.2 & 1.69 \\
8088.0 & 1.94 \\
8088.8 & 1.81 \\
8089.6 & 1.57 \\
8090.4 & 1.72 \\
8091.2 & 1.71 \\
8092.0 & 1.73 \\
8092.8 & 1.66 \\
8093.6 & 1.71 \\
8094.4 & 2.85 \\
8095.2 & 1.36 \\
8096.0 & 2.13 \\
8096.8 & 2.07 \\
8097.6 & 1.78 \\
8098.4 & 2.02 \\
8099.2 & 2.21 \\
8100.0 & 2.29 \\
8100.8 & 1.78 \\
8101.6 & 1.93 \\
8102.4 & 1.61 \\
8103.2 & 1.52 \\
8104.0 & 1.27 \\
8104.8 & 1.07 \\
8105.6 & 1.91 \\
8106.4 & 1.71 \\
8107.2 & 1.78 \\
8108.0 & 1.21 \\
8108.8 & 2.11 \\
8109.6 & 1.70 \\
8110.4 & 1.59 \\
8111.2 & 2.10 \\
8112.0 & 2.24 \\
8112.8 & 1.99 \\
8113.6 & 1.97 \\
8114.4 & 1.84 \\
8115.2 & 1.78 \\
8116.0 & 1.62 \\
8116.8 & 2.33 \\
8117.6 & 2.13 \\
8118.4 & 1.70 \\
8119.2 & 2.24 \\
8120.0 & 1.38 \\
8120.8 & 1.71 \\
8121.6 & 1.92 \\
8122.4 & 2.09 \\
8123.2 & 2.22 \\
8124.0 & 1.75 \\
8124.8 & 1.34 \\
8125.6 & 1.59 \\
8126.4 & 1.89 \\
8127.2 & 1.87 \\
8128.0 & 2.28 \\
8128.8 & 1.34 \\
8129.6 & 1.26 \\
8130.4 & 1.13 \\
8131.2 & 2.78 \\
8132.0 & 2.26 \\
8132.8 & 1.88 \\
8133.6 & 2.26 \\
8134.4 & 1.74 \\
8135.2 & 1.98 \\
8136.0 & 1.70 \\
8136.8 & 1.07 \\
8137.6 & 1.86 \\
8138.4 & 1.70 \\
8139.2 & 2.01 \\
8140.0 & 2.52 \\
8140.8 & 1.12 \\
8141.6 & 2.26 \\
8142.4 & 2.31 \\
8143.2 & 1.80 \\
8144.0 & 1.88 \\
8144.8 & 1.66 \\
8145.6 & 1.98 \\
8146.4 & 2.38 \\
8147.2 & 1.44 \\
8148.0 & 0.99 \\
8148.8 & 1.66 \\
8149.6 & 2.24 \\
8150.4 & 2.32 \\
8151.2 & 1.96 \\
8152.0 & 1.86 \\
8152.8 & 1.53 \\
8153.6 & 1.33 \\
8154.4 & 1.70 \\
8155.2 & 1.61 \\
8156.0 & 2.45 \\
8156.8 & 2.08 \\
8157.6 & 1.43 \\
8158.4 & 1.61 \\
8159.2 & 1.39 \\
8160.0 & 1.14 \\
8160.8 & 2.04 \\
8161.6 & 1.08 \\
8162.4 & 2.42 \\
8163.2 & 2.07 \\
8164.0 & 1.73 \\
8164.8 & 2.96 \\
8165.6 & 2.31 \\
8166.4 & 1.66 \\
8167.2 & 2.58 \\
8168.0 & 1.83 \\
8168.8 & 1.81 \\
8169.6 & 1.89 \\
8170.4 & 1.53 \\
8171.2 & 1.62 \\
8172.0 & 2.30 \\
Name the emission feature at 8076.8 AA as [N II] 6583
